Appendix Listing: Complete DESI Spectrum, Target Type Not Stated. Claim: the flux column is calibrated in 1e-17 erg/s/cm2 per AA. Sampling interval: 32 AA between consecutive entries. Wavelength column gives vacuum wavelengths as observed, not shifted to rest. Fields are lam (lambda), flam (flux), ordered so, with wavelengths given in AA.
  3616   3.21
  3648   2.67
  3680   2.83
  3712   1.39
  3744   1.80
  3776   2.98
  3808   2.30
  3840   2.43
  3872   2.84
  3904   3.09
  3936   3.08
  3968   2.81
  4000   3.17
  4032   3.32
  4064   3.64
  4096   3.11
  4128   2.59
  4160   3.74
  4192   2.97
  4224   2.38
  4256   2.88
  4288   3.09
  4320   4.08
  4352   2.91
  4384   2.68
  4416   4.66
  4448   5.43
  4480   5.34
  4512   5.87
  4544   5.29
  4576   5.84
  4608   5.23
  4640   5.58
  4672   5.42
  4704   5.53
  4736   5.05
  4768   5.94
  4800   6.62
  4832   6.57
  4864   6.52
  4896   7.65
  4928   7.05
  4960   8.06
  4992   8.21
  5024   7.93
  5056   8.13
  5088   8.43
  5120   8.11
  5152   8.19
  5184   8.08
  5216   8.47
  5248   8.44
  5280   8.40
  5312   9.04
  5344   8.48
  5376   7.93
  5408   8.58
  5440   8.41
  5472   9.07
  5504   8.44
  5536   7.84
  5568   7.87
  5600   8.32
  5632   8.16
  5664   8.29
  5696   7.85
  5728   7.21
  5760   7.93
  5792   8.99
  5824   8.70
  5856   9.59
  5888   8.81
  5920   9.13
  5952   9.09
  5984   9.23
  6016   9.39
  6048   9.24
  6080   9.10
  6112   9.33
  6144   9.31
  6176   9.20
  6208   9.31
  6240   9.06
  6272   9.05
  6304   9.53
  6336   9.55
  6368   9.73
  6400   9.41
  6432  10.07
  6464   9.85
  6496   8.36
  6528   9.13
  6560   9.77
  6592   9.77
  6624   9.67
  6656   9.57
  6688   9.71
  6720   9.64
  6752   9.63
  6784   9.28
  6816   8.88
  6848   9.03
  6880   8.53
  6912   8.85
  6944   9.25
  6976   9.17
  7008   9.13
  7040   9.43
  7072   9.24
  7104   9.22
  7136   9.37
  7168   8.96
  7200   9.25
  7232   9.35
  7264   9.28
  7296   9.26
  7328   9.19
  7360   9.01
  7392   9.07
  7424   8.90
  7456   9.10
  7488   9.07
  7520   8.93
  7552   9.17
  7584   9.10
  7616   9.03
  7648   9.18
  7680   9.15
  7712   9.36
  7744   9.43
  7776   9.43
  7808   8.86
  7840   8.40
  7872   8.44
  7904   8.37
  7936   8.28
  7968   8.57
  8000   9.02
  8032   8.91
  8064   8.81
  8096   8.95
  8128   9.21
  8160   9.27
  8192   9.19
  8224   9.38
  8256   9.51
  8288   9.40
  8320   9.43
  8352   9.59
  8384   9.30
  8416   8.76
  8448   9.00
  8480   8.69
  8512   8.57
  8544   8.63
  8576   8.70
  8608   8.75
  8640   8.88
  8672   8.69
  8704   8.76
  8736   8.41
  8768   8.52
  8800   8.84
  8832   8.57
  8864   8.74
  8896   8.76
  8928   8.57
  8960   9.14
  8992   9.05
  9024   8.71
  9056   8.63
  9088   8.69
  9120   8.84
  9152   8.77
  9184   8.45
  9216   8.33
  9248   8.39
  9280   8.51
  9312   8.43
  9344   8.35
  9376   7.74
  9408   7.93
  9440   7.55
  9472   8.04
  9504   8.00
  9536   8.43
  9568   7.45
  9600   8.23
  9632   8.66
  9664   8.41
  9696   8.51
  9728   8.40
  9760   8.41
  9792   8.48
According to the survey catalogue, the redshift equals 0.104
